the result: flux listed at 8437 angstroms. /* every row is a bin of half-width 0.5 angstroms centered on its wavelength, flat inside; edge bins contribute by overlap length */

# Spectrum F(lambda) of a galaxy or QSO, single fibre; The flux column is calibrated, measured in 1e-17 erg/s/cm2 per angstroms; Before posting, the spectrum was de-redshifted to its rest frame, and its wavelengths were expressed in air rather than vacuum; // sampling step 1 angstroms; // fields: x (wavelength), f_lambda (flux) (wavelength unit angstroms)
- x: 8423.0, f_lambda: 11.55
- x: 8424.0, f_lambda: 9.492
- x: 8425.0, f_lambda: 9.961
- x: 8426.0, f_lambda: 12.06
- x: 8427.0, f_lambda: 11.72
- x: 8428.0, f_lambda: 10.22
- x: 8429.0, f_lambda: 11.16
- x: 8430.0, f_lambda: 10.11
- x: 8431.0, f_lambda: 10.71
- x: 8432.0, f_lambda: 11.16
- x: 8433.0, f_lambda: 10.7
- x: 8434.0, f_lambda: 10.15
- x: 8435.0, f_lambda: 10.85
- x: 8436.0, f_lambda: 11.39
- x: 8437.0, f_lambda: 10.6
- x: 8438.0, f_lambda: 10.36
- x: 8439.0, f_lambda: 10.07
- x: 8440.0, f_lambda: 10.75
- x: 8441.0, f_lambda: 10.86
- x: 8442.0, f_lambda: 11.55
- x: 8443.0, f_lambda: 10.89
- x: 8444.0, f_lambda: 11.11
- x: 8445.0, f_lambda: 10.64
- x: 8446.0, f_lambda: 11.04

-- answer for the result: 10.6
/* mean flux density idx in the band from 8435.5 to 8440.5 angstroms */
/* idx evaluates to 10.6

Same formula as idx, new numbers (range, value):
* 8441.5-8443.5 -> 11.2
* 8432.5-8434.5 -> 10.4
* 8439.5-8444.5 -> 11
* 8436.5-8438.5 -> 10.5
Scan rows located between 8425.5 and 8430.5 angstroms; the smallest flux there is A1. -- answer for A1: 10.11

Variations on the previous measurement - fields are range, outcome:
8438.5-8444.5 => 10.07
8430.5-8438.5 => 10.15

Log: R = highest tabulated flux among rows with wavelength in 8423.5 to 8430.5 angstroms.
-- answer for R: 12.06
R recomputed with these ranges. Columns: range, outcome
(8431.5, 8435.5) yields 11.16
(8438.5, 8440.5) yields 10.75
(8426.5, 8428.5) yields 11.72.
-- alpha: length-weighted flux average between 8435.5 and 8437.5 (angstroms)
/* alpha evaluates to 11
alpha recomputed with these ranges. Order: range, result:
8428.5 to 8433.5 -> 10.8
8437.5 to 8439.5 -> 10.2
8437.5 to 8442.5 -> 10.7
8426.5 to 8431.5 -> 10.8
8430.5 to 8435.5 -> 10.7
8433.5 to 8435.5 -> 10.5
